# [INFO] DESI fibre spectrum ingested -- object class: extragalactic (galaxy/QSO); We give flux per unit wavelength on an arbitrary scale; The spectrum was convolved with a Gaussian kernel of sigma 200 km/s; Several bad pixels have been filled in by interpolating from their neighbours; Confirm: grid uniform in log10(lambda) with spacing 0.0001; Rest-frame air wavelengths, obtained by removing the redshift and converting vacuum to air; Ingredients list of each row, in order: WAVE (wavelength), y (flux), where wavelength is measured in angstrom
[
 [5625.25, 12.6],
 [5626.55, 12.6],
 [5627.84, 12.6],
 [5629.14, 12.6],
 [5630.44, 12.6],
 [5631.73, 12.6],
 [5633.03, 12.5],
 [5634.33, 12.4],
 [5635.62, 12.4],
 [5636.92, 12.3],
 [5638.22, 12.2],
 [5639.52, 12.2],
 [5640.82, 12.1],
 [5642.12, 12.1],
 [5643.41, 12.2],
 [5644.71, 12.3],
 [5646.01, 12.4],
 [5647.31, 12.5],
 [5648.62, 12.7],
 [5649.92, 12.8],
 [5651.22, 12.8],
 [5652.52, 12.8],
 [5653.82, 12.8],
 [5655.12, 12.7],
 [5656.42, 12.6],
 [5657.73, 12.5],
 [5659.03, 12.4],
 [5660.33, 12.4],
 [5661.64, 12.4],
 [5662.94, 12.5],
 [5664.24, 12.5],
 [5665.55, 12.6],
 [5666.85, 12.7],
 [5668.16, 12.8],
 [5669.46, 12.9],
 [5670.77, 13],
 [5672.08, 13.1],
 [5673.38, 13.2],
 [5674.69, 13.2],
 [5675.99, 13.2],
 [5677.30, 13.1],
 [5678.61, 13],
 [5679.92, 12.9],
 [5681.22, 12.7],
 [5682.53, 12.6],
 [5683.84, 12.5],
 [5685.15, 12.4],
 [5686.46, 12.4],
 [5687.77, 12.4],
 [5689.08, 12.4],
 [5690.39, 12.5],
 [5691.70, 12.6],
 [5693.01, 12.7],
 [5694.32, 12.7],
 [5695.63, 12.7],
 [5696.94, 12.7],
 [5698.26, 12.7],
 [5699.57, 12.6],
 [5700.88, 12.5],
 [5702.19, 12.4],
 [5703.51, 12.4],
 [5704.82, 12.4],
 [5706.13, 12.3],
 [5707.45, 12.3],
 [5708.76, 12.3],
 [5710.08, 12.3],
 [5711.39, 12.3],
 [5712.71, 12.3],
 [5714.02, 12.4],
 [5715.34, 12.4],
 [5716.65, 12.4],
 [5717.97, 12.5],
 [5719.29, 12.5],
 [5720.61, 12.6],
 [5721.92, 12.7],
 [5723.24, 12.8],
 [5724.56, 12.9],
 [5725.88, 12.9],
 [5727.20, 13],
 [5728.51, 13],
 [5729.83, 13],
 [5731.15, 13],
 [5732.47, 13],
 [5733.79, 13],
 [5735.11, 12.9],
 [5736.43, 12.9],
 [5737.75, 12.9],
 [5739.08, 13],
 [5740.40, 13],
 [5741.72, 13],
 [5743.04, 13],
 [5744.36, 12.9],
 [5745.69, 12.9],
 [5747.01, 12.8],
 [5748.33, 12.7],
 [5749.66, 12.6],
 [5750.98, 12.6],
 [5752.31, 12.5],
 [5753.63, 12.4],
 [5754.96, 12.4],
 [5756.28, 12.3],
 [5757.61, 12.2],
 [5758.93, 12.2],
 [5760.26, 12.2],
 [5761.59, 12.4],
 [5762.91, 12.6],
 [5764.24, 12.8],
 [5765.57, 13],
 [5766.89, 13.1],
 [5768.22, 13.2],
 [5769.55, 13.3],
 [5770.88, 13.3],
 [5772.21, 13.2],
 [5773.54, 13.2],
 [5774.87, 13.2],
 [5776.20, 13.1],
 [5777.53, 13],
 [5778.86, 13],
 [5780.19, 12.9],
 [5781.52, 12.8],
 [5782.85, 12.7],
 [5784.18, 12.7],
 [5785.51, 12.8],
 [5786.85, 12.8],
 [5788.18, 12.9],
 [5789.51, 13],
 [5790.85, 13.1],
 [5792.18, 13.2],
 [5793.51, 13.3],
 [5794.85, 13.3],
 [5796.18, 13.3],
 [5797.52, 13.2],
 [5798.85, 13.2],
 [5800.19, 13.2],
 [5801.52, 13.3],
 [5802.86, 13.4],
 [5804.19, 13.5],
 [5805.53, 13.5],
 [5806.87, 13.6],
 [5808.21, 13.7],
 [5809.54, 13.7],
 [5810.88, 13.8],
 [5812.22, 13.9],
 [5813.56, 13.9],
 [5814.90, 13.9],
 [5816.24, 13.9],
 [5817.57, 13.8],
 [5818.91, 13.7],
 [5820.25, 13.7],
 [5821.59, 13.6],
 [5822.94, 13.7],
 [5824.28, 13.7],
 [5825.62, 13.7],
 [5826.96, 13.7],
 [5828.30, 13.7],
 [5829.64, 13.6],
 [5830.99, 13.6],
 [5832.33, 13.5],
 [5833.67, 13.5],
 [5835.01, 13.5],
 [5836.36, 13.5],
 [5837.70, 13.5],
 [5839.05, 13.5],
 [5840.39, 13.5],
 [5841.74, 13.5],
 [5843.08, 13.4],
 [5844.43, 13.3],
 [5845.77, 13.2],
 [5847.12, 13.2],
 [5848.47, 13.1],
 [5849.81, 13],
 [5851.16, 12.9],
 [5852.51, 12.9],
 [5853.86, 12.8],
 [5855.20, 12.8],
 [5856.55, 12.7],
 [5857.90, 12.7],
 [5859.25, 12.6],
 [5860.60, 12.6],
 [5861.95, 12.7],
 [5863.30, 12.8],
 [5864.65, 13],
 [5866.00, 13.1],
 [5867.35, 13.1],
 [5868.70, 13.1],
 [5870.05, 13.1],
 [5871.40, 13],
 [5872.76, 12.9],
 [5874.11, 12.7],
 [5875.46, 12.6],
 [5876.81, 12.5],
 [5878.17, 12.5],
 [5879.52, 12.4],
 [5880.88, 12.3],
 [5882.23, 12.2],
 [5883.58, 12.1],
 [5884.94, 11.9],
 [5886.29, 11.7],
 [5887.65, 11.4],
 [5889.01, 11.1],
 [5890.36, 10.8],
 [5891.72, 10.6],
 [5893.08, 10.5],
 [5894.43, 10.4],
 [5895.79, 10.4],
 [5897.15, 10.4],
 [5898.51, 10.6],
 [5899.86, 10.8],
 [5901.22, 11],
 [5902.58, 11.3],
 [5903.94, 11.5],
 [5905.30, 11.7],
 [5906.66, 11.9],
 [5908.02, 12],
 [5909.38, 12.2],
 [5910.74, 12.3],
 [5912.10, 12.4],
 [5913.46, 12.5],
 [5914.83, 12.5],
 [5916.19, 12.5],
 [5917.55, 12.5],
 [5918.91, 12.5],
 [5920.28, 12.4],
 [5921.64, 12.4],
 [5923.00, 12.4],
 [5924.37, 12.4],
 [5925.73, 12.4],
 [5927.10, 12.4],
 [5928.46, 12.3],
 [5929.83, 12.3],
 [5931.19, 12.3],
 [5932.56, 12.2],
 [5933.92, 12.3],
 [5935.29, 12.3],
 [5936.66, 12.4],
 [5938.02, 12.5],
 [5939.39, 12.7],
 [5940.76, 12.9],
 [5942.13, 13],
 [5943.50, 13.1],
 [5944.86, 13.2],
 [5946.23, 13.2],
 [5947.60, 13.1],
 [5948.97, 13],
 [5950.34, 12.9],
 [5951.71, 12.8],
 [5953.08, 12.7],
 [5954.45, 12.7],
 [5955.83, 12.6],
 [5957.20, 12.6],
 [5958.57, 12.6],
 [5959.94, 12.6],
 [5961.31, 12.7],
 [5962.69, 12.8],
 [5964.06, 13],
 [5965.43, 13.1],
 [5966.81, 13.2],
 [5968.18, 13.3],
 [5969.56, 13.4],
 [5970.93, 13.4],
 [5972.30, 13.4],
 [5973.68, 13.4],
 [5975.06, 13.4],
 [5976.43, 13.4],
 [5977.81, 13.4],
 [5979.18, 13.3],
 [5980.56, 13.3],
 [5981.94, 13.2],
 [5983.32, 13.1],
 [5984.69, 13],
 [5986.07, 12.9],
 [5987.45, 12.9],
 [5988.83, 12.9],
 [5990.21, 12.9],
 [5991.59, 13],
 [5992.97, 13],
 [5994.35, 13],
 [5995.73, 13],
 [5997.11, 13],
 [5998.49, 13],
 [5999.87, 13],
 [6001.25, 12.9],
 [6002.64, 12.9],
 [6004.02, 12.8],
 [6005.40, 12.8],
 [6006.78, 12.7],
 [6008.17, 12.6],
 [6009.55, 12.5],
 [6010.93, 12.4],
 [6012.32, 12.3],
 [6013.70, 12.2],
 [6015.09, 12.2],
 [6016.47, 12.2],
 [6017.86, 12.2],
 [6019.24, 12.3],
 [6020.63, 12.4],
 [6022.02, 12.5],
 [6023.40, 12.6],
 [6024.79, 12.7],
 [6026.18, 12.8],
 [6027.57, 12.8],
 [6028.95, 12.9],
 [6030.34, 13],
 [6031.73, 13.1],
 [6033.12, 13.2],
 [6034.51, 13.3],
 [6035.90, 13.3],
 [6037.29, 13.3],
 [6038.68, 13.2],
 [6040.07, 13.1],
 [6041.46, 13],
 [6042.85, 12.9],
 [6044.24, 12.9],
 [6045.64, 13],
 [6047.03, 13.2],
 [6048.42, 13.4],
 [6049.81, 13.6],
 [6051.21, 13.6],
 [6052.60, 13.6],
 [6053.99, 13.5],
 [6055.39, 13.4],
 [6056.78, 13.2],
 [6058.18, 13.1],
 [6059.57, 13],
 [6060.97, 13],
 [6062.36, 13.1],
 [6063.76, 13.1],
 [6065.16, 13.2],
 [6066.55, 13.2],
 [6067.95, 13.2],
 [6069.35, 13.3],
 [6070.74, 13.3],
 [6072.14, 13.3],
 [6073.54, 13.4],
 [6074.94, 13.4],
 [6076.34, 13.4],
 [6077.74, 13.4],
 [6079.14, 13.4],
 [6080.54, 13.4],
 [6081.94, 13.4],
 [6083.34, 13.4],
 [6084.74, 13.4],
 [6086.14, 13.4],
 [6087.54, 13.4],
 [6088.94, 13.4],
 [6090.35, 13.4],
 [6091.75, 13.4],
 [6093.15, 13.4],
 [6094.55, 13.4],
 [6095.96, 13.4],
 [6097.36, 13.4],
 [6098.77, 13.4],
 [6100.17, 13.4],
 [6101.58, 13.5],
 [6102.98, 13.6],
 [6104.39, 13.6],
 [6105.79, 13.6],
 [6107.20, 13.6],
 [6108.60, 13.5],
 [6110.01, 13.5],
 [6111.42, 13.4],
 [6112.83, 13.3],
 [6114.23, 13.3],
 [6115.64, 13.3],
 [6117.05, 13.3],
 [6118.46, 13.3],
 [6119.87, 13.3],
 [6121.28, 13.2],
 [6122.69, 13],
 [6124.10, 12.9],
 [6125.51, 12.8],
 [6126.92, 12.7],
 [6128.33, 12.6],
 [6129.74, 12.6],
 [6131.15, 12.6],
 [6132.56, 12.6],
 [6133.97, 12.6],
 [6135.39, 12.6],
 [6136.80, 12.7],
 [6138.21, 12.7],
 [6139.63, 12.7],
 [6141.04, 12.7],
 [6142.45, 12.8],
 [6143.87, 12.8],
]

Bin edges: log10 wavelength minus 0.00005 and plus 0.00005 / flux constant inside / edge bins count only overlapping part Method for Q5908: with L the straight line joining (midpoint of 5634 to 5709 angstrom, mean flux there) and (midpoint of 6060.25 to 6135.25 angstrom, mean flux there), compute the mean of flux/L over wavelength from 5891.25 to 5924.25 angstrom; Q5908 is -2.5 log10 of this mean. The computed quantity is 0.11 mag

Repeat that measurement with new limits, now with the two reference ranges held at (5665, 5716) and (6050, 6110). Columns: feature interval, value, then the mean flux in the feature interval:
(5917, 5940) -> 0.06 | 12.4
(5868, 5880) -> 0.02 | 12.8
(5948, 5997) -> 0.01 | 13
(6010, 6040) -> 0.05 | 12.7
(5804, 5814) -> -0.07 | 13.7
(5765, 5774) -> -0.03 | 13.2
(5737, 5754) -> -0.01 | 12.8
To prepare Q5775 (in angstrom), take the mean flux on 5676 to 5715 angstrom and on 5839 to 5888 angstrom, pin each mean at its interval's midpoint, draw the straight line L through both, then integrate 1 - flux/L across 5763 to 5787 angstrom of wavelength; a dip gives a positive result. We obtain -0.7 angstrom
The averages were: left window 12.5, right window 12.8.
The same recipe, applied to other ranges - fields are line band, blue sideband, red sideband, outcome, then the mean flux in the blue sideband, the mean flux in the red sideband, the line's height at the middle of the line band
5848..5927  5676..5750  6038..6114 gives 5.04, 12.7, 13.3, 13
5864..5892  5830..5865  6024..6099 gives 1.77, 13.1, 13.2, 13.1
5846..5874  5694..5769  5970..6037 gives -0.30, 12.7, 12.9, 12.8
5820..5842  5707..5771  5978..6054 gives -1.40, 12.7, 12.9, 12.8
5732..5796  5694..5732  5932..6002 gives -1.02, 12.6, 13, 12.7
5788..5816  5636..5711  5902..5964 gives -2.01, 12.6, 12.5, 12.5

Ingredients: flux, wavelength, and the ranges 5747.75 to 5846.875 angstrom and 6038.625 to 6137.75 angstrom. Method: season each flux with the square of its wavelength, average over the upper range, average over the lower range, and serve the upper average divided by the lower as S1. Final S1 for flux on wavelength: 1.1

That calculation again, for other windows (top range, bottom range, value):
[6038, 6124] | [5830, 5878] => 1.10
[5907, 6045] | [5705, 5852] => 1.05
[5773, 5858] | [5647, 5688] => 1.10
